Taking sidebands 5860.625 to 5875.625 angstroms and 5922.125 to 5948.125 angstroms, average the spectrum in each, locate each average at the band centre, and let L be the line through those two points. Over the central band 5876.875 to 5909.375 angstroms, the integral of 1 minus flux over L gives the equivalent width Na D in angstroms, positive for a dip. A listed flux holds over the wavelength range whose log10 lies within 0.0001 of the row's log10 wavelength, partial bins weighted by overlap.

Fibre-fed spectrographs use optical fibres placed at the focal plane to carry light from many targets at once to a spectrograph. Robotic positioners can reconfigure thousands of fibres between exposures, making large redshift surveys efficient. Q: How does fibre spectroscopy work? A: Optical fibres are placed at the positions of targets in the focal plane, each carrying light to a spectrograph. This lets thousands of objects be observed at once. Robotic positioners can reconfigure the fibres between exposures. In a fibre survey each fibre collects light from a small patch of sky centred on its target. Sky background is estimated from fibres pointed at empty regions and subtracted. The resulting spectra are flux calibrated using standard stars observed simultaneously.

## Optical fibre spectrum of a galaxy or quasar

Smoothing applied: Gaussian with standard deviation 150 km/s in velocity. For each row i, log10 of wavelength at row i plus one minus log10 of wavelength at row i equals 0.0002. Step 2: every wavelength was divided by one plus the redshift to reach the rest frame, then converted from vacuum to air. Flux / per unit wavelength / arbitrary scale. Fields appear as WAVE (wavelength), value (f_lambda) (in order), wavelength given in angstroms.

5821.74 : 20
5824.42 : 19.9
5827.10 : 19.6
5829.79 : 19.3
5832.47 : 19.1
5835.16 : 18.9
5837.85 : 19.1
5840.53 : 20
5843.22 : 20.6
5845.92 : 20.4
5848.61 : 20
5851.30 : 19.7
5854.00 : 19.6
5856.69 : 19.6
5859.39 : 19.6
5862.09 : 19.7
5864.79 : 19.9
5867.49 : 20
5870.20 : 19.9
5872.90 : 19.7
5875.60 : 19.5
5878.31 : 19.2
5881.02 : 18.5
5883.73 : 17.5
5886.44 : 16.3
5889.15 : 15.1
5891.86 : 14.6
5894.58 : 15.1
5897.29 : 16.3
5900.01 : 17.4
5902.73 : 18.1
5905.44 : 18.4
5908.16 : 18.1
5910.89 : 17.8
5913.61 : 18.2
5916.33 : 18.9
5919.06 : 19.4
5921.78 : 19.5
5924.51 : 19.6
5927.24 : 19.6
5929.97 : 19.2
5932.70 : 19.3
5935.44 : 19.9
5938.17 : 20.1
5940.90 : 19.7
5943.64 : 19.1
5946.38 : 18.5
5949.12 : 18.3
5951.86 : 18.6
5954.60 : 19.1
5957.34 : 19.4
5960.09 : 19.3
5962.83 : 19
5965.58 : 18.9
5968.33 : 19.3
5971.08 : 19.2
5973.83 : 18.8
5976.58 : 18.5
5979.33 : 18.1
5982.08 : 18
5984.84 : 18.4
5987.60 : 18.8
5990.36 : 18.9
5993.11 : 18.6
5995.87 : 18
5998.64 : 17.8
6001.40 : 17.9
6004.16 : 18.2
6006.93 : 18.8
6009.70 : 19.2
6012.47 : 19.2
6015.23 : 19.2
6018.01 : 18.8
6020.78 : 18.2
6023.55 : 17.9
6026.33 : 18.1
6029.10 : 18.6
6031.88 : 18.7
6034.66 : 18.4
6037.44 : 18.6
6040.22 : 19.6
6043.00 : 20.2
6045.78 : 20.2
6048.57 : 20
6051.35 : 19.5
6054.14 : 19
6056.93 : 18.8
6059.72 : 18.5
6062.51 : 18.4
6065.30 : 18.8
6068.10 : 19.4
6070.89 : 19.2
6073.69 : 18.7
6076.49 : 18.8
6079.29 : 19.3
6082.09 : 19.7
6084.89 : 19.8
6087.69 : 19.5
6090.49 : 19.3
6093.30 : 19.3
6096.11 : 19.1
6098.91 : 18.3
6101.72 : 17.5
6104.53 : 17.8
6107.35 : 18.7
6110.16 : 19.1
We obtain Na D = 4.32 angstroms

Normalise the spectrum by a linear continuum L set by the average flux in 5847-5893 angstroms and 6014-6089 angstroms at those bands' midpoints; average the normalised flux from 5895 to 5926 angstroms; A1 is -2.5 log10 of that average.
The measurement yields 0.034 mag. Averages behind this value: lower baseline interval 18.8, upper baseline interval 19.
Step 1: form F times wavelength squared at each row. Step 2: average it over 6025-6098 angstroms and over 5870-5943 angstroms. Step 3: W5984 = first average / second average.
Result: 1.10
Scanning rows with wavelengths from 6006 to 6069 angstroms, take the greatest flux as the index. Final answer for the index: 20.2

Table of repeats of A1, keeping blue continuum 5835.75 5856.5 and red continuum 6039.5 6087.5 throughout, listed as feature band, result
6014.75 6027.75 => 0.06 mag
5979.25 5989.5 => 0.06 mag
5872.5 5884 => 0.05 mag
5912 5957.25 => 0.02 mag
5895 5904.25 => 0.16 mag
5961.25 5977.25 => 0.03 mag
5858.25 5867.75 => 0.00 mag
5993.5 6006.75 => 0.08 mag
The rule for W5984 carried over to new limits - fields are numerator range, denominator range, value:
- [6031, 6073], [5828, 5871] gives 1.04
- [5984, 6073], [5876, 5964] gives 1.06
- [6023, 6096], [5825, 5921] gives 1.09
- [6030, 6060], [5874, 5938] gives 1.11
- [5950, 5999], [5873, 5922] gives 1.09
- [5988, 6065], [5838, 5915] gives 1.07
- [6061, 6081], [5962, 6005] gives 1.05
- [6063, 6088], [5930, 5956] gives 1.05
